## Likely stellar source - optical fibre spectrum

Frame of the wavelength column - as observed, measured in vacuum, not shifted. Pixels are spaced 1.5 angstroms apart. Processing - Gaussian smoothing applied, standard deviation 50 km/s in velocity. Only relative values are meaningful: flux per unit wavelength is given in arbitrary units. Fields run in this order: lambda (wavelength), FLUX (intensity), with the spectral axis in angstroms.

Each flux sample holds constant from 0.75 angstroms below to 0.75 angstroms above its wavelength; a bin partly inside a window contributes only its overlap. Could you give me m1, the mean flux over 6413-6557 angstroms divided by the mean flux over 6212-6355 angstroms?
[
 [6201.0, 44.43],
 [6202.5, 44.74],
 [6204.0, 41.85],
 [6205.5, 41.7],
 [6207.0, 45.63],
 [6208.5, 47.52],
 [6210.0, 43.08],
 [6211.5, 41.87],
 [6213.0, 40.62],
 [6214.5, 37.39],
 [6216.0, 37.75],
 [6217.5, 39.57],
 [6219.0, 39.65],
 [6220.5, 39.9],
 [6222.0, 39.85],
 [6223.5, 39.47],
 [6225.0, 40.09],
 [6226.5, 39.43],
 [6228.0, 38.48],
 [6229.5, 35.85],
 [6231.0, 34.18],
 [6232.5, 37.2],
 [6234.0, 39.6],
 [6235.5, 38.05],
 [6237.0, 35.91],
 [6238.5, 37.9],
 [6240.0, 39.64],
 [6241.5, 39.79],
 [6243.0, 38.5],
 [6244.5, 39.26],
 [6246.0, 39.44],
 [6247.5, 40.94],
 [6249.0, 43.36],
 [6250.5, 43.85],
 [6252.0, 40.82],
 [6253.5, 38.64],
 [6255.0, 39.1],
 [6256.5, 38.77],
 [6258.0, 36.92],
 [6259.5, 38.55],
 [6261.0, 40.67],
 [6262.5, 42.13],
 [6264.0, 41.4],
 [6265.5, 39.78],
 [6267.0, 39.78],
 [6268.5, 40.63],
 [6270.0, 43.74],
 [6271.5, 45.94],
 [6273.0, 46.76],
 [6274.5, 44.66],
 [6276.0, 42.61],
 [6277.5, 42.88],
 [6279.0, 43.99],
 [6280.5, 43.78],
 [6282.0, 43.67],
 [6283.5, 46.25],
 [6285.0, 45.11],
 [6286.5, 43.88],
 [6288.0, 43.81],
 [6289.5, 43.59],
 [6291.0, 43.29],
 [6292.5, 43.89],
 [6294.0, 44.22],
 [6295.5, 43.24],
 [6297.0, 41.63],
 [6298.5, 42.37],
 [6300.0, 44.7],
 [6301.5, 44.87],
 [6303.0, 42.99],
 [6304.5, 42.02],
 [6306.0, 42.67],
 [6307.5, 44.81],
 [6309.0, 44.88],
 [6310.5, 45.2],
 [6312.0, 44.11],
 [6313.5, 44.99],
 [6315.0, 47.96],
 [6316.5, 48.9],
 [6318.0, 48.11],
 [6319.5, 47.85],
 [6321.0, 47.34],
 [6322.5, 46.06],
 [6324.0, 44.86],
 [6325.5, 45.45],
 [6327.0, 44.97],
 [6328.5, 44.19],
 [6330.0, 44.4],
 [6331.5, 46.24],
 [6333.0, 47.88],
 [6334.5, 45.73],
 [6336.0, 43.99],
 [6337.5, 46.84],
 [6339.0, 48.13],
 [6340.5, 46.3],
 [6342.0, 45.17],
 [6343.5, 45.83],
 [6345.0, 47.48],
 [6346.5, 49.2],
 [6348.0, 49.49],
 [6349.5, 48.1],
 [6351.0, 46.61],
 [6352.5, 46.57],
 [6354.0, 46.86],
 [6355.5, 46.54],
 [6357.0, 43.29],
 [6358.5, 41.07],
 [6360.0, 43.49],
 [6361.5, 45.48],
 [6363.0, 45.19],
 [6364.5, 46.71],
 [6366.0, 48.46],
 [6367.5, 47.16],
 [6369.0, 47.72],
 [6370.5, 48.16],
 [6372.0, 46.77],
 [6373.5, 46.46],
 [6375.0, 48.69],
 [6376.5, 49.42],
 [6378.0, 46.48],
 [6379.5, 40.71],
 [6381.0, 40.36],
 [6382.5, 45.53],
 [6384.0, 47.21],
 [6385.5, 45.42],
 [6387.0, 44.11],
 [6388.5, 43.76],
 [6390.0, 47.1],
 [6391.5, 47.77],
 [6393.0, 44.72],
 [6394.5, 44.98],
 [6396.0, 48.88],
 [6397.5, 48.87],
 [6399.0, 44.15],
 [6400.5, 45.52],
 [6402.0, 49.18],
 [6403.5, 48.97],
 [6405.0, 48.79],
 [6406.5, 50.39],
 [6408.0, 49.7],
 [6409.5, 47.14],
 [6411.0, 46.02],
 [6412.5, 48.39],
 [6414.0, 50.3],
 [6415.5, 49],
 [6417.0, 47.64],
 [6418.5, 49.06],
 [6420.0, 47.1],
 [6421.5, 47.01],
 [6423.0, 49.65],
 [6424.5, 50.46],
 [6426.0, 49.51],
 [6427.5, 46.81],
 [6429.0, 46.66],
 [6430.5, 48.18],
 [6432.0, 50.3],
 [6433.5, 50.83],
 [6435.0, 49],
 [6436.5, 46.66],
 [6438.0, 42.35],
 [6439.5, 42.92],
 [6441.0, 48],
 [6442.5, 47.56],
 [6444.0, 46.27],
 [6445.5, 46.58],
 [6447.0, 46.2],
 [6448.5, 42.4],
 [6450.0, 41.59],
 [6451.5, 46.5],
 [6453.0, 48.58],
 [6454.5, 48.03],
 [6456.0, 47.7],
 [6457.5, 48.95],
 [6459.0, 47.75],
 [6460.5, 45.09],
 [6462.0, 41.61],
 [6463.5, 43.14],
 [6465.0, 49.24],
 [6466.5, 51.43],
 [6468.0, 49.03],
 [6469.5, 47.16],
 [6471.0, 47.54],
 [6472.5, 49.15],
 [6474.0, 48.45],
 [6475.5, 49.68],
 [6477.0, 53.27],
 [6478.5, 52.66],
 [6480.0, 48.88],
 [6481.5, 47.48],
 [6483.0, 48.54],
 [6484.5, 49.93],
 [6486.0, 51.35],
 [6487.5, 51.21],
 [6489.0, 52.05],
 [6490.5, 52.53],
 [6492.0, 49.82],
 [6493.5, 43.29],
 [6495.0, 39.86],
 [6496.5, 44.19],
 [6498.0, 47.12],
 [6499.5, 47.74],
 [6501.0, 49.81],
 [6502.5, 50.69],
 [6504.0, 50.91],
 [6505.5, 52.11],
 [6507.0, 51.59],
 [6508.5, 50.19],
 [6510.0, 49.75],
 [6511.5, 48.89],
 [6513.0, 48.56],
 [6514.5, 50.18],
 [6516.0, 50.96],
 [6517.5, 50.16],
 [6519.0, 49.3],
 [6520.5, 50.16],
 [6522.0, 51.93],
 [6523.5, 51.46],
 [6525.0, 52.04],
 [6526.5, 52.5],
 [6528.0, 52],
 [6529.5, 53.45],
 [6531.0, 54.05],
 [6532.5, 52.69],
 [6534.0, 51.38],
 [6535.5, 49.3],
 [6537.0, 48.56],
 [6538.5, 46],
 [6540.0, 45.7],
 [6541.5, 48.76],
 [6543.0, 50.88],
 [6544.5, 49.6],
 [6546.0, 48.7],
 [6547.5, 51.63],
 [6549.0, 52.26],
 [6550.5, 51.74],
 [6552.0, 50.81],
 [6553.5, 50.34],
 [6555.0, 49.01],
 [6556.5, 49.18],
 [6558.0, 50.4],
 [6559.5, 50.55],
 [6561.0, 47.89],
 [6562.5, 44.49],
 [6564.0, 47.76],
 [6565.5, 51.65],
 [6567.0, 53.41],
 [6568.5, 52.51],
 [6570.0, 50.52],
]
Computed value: 1.14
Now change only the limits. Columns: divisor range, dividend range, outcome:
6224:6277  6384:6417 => 1.18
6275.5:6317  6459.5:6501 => 1.09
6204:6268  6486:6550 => 1.25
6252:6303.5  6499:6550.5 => 1.18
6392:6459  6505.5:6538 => 1.07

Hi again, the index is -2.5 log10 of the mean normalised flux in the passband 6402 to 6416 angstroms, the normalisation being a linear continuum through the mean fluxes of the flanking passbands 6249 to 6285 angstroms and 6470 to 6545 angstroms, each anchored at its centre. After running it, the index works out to -0.05 mag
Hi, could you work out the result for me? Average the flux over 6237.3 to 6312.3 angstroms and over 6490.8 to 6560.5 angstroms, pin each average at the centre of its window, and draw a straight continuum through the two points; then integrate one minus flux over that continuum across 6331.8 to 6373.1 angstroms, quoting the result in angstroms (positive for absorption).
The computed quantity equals -1.7 angstroms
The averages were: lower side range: 42.3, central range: 46.5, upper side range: 49.8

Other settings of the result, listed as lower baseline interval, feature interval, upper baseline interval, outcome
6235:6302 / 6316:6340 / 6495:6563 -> -1.4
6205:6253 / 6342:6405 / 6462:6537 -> -1.7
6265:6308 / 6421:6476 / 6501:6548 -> 1.1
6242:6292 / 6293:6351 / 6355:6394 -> -2.3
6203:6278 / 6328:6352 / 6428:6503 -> -1.6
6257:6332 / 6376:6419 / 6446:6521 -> -0.4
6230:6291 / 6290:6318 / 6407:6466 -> -1.1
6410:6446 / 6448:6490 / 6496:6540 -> 0.6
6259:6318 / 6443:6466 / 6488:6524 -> 0.9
